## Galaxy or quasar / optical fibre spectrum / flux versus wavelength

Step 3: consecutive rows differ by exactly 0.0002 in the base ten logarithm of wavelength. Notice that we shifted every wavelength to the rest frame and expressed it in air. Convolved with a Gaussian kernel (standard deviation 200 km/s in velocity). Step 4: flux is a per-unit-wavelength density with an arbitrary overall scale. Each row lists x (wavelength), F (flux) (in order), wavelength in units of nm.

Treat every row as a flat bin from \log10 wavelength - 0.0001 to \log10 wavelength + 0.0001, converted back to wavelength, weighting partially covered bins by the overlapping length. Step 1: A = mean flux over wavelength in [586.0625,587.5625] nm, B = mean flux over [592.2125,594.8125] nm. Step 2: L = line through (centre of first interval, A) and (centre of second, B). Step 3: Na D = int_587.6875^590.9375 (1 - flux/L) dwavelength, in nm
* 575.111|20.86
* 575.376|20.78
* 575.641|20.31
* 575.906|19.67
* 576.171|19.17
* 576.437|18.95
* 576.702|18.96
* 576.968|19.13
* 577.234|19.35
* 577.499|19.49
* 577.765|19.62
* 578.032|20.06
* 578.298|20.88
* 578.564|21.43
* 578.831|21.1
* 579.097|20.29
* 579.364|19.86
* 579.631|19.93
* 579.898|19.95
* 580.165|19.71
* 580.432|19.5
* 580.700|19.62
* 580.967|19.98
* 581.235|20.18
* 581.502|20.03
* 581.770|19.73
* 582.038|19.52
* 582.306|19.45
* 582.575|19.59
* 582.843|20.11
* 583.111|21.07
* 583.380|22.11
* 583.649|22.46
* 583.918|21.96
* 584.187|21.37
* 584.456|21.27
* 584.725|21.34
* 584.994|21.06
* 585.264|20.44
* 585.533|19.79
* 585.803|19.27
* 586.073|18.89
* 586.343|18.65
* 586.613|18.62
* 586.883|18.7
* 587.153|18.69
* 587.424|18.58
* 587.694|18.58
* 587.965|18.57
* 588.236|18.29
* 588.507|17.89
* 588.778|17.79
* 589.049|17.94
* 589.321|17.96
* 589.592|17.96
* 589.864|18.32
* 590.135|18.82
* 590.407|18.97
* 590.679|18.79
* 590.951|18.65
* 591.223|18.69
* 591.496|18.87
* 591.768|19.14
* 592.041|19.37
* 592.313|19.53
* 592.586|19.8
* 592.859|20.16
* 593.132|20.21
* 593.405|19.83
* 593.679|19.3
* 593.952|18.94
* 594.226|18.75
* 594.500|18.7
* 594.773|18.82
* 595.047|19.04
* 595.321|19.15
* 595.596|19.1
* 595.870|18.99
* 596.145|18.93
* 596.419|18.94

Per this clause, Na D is 0.11 nm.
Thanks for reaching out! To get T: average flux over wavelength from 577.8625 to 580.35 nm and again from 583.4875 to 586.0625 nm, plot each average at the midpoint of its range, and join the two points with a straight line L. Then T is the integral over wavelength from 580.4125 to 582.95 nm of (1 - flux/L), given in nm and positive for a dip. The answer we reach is 0.100 nm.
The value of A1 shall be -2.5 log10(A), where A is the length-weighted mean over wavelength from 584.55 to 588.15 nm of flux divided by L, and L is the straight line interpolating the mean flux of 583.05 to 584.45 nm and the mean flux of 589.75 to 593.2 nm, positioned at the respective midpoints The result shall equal 0.085 mag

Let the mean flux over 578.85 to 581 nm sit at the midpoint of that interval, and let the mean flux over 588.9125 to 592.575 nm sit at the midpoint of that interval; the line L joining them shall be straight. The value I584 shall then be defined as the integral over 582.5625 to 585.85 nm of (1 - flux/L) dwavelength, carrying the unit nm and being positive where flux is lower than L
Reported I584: -0.26 nm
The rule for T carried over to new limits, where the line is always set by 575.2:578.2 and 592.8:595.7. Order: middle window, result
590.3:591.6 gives 0.04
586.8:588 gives 0.05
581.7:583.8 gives -0.11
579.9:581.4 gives -0.02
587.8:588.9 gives 0.07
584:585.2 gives -0.11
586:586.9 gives 0.03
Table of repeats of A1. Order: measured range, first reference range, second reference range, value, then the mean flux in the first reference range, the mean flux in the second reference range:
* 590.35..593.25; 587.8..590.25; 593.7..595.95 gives -0.04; 18.2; 19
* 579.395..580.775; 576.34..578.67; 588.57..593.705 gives -0.01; 19.8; 18.9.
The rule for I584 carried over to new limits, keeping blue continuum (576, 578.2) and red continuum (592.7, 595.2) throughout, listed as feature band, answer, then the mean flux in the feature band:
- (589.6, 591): 0.05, 18.6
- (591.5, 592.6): 0.00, 19.4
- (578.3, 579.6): -0.09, 20.6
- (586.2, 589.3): 0.15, 18.4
